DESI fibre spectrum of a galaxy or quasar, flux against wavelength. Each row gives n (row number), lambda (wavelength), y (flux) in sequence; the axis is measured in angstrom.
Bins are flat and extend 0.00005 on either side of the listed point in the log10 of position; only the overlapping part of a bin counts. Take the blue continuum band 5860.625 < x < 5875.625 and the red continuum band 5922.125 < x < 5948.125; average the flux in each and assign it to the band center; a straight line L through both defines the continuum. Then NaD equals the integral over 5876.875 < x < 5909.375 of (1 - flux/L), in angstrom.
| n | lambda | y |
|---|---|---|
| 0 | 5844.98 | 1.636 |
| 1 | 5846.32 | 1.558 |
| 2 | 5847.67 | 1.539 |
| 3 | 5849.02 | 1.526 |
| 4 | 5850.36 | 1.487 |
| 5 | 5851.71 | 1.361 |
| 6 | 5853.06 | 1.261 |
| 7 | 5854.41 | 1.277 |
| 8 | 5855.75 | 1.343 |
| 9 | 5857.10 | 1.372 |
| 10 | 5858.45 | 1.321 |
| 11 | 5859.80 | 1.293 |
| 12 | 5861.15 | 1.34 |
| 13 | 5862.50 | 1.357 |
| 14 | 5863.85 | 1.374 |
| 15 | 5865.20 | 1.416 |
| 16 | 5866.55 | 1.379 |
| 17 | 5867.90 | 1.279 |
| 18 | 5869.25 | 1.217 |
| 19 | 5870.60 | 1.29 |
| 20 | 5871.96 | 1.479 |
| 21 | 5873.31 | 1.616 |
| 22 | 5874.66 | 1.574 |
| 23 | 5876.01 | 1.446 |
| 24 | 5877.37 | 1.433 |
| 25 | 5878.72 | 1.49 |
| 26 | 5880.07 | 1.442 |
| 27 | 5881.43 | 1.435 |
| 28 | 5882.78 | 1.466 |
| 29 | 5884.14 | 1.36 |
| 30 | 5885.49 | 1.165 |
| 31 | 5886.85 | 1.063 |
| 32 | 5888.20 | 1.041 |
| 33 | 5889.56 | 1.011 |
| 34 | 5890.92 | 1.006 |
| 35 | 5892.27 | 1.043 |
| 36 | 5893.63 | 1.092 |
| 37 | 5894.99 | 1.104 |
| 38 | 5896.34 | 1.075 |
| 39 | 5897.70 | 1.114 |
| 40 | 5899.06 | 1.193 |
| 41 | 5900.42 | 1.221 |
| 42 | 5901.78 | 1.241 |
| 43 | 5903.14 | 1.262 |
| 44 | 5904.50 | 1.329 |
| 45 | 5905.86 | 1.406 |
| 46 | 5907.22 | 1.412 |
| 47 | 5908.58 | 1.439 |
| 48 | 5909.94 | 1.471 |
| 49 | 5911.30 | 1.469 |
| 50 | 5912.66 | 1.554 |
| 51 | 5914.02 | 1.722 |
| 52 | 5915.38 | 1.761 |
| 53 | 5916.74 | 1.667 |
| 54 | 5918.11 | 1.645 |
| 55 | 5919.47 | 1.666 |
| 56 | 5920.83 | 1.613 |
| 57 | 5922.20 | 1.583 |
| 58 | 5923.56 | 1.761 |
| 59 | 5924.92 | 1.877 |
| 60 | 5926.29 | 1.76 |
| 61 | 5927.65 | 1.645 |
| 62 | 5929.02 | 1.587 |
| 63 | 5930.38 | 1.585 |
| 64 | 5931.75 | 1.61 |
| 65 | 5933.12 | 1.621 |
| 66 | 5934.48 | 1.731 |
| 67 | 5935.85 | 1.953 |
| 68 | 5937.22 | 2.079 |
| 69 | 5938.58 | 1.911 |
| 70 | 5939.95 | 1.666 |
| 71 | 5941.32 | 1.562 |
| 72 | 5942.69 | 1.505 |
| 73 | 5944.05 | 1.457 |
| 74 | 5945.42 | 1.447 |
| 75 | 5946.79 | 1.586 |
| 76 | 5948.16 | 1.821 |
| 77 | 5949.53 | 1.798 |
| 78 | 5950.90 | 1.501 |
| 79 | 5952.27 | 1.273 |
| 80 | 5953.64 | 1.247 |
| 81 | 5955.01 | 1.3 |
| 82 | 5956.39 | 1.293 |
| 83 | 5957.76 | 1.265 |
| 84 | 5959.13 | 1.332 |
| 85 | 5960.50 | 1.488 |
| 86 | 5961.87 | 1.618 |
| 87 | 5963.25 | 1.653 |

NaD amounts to 5.6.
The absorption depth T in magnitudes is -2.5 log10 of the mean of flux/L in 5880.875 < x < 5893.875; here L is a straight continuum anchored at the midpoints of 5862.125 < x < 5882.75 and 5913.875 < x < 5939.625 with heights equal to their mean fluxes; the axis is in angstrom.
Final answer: 0.27 mag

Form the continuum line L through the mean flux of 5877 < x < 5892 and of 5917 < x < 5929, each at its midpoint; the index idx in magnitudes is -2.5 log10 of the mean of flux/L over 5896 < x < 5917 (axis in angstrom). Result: 0.08 mag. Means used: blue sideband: 1.26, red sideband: 1.69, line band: 1.4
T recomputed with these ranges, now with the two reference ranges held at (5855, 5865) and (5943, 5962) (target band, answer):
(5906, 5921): -0.122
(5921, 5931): -0.181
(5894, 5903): 0.196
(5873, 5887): -0.036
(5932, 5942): -0.233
